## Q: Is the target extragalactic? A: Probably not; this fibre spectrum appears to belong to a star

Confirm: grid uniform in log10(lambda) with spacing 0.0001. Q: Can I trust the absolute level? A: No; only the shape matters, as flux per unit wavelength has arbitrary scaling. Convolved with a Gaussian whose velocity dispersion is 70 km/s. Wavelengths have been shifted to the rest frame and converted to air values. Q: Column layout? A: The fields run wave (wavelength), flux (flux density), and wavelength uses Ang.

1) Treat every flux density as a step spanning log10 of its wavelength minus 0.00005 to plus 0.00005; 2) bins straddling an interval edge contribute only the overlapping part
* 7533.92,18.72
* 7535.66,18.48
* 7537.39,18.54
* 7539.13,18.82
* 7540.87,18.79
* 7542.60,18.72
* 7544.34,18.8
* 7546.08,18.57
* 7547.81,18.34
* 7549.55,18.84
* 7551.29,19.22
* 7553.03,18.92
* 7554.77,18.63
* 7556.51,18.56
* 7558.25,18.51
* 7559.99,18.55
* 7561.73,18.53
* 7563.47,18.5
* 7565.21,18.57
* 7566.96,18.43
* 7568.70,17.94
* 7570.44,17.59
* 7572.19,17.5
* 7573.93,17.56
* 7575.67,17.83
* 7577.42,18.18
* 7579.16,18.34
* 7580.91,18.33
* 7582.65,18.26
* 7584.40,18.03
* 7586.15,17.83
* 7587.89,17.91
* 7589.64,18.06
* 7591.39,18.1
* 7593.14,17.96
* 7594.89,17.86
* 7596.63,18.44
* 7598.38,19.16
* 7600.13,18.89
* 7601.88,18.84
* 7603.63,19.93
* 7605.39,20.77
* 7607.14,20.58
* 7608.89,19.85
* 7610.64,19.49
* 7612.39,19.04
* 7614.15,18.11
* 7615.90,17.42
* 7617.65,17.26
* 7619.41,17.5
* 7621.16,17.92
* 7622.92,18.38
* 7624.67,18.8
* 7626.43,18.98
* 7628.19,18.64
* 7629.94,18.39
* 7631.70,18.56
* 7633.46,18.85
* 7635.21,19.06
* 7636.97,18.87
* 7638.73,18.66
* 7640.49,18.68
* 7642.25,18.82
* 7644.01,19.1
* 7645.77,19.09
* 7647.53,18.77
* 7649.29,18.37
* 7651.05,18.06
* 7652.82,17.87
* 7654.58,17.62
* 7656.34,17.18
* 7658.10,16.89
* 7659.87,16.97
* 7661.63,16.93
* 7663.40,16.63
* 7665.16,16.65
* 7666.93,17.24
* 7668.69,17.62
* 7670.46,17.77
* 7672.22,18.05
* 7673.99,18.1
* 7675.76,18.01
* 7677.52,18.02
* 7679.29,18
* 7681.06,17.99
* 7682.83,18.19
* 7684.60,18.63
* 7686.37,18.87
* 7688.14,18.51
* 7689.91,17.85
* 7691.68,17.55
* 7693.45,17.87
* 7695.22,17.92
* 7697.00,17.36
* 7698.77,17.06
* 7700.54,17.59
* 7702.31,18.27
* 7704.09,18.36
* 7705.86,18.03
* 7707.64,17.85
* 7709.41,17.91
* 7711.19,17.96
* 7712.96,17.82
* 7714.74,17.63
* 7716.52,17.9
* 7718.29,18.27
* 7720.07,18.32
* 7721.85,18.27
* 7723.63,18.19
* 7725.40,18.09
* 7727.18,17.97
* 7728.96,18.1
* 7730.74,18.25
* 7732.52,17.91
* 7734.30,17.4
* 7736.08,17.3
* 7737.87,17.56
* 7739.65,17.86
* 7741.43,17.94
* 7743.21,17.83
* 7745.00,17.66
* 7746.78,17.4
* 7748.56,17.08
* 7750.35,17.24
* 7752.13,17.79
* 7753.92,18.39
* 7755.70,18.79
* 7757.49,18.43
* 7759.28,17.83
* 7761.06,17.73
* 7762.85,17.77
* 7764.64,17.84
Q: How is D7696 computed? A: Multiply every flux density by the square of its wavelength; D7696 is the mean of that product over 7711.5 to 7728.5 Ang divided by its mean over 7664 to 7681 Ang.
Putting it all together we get 1.0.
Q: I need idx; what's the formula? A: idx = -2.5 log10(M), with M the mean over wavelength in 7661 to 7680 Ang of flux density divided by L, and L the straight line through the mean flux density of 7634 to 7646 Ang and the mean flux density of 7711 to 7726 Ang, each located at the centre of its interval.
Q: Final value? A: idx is 0.06 mag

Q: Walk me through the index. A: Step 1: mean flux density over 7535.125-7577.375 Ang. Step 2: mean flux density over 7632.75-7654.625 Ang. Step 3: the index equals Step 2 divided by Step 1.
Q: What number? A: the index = 1.0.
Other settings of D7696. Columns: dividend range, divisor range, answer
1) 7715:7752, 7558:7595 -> 1.03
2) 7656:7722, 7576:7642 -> 0.98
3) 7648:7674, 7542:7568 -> 0.96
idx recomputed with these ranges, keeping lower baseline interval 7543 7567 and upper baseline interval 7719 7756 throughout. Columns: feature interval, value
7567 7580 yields 0.04 mag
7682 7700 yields 0.01 mag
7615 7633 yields 0.01 mag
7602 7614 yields -0.08 mag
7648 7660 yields 0.04 mag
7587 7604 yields 0.00 mag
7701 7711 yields 0.00 mag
